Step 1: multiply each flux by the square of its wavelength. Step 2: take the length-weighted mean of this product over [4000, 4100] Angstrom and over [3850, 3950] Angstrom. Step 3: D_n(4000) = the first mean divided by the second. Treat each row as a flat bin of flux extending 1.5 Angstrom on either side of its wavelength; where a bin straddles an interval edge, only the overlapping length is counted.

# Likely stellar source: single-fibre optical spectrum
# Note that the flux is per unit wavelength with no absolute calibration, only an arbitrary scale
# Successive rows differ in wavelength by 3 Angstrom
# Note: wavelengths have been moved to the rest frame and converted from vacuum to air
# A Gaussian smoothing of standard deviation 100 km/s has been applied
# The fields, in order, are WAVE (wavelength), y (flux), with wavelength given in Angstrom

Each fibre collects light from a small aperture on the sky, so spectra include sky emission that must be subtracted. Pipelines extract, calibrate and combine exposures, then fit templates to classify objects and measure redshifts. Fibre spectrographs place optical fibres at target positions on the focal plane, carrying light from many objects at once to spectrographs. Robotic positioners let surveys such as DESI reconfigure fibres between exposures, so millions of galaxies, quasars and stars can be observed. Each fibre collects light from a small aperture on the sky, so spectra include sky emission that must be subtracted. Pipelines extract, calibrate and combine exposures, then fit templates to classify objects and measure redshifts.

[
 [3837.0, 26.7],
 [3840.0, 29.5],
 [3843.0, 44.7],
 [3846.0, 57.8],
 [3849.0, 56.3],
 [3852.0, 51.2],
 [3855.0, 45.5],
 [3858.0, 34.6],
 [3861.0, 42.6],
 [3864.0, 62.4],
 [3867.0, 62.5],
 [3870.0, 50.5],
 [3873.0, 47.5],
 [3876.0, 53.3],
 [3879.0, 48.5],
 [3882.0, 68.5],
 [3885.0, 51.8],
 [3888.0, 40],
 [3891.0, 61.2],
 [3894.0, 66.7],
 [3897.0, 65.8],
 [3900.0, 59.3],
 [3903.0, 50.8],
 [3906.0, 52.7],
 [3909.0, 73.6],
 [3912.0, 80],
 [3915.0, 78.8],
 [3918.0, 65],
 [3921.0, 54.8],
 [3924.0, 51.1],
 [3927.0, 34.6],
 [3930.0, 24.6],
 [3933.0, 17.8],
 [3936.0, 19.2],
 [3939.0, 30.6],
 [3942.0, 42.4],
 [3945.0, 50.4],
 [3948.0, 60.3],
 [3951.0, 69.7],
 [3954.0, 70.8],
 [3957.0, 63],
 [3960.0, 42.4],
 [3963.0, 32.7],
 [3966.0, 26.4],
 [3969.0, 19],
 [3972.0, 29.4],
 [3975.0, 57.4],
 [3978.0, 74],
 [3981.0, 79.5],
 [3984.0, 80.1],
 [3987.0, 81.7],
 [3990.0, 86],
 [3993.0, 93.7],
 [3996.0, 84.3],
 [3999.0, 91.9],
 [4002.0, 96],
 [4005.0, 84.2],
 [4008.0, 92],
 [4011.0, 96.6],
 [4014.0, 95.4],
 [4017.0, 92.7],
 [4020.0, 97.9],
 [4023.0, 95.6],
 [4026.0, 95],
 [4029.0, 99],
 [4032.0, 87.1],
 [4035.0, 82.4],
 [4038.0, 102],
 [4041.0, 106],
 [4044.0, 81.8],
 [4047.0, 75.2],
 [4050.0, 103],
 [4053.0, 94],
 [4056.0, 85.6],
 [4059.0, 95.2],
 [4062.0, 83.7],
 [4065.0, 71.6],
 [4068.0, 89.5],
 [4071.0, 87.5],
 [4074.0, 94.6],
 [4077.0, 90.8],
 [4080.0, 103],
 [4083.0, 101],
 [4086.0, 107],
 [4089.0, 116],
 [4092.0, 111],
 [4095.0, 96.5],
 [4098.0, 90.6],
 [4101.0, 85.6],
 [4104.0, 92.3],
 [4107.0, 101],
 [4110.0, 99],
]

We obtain 1.96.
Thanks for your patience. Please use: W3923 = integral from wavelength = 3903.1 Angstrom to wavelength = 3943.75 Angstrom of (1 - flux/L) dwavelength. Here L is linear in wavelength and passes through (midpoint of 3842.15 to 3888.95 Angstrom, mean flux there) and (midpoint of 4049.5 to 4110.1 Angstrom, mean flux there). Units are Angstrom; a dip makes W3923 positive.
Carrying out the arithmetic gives 9.2 Angstrom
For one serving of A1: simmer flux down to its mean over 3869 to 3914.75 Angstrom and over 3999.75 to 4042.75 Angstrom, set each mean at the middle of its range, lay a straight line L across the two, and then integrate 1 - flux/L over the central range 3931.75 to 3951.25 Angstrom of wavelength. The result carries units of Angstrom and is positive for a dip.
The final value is 8.8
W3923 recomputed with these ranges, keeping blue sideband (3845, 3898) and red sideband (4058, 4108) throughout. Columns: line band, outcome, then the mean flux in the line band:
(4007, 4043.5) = -4.9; 94.8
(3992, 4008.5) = -2.4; 90.1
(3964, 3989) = 6.2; 56.1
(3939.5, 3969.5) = 9.2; 48.1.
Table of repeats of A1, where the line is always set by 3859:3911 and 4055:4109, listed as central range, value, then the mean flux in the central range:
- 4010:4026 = -2.6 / 95.6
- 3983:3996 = -1.5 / 85.5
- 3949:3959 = 0.5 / 66.2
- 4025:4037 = -0.9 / 91.2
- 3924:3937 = 7.5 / 27.4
